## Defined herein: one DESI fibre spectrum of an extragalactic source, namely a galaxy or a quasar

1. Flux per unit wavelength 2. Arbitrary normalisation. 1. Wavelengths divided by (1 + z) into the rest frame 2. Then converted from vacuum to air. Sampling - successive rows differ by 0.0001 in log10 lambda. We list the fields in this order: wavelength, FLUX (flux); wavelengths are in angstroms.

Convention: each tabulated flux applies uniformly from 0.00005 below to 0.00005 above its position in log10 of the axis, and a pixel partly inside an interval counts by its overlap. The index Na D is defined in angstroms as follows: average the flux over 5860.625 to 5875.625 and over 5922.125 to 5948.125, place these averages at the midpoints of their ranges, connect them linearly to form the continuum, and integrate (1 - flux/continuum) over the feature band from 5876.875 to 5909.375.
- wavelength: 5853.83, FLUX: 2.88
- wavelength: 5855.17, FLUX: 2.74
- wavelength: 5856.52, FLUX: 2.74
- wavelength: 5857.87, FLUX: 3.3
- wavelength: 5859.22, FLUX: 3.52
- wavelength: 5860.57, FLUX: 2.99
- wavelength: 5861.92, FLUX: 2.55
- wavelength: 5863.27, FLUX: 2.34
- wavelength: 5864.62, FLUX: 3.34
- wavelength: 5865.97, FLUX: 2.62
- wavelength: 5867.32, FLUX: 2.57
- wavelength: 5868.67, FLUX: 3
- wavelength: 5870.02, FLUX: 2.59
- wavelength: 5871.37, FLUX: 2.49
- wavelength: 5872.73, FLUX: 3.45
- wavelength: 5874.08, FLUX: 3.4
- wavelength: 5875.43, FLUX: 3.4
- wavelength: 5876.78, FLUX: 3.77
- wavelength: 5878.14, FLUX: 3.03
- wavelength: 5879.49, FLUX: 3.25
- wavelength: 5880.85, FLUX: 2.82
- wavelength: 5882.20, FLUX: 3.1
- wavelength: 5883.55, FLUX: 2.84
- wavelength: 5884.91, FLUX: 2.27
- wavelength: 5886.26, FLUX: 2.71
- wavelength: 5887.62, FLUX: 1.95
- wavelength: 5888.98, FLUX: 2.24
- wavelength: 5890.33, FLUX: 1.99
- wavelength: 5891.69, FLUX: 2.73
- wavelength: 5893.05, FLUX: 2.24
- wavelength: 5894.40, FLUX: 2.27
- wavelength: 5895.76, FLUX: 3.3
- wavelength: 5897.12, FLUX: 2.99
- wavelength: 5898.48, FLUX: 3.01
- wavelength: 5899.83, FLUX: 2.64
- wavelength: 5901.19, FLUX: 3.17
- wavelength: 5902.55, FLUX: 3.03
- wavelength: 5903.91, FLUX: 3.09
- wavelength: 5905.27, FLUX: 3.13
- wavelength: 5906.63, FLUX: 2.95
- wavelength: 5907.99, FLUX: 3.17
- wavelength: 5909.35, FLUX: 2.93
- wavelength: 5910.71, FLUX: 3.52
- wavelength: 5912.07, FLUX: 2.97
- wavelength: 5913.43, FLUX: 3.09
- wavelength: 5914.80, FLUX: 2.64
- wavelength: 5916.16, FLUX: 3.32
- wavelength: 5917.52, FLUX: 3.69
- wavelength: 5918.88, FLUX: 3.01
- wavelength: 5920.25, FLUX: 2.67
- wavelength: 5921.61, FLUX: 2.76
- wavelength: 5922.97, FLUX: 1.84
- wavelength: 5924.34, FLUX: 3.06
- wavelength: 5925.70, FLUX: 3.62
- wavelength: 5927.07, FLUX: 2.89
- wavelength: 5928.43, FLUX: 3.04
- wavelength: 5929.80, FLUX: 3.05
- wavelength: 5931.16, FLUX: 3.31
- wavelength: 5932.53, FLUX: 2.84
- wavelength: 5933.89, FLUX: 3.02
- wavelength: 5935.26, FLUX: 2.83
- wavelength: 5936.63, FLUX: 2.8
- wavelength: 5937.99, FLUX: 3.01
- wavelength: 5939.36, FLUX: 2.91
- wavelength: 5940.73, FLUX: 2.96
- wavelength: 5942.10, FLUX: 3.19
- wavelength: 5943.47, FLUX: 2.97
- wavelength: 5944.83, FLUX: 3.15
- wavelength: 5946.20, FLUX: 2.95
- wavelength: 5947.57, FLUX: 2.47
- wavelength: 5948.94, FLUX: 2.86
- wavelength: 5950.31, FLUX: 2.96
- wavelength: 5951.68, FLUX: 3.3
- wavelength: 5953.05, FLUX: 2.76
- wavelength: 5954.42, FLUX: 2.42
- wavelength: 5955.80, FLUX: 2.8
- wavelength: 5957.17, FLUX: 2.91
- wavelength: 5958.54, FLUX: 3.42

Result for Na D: 1.1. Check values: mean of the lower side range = 2.87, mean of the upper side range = 2.94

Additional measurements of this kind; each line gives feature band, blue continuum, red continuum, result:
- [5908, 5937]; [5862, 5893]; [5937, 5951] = -1.1 angstroms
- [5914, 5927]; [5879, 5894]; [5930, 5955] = -0.8 angstroms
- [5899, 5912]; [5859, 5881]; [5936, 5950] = -0.4 angstroms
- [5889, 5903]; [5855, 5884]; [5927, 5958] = 1.3 angstroms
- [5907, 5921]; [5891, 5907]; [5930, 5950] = -0.9 angstroms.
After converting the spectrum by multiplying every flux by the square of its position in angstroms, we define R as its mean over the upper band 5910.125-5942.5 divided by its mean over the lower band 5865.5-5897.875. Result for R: 1.09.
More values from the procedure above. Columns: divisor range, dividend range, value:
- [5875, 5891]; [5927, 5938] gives 1.09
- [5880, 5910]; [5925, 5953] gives 1.11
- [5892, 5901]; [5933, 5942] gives 1.08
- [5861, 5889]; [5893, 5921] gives 1.06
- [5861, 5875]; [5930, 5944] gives 1.07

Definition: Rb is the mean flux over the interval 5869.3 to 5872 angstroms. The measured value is 2.55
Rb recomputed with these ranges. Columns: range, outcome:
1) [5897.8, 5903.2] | 2.96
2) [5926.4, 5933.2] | 3.03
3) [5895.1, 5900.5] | 2.99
